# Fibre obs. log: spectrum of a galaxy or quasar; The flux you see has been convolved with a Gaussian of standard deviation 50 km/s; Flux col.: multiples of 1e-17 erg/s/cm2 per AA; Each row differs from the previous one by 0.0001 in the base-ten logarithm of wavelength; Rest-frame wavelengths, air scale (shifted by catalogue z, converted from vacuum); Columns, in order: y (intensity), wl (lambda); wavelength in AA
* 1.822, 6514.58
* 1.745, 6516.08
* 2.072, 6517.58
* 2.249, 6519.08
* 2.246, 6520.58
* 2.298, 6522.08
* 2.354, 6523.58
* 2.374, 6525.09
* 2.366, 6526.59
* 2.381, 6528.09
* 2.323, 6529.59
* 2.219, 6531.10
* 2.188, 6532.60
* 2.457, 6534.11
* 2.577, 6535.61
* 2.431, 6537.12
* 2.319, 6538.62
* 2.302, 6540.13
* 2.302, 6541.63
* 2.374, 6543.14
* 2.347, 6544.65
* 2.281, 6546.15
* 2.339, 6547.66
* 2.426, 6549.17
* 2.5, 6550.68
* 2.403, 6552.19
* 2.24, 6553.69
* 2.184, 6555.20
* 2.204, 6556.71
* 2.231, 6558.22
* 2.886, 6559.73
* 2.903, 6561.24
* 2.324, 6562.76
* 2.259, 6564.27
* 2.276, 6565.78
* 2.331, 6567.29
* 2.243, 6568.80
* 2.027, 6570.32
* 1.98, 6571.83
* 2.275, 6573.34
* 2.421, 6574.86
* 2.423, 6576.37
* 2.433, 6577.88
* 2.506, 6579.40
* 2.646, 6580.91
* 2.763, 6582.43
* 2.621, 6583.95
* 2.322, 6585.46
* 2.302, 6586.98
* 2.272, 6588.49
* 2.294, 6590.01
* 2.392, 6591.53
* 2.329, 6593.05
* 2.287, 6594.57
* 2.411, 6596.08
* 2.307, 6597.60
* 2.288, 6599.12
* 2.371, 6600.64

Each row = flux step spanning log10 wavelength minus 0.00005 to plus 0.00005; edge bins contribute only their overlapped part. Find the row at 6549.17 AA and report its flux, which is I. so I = 2.426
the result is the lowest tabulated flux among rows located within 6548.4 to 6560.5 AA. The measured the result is 2.184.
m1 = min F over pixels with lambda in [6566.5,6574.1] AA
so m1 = 1.98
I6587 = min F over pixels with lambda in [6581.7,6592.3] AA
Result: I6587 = 2.272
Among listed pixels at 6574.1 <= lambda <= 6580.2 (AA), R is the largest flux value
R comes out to 2.506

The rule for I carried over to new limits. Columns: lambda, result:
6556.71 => 2.204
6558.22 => 2.231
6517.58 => 2.072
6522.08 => 2.298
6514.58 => 1.822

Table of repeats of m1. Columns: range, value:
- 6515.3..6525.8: 1.745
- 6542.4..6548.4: 2.281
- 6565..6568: 2.276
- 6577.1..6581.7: 2.433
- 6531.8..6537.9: 2.188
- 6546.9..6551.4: 2.339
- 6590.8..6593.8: 2.329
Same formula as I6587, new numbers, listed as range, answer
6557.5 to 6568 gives 2.231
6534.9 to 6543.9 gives 2.302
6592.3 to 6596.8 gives 2.287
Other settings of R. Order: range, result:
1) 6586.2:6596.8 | 2.411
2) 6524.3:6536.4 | 2.577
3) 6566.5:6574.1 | 2.331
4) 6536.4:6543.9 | 2.431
